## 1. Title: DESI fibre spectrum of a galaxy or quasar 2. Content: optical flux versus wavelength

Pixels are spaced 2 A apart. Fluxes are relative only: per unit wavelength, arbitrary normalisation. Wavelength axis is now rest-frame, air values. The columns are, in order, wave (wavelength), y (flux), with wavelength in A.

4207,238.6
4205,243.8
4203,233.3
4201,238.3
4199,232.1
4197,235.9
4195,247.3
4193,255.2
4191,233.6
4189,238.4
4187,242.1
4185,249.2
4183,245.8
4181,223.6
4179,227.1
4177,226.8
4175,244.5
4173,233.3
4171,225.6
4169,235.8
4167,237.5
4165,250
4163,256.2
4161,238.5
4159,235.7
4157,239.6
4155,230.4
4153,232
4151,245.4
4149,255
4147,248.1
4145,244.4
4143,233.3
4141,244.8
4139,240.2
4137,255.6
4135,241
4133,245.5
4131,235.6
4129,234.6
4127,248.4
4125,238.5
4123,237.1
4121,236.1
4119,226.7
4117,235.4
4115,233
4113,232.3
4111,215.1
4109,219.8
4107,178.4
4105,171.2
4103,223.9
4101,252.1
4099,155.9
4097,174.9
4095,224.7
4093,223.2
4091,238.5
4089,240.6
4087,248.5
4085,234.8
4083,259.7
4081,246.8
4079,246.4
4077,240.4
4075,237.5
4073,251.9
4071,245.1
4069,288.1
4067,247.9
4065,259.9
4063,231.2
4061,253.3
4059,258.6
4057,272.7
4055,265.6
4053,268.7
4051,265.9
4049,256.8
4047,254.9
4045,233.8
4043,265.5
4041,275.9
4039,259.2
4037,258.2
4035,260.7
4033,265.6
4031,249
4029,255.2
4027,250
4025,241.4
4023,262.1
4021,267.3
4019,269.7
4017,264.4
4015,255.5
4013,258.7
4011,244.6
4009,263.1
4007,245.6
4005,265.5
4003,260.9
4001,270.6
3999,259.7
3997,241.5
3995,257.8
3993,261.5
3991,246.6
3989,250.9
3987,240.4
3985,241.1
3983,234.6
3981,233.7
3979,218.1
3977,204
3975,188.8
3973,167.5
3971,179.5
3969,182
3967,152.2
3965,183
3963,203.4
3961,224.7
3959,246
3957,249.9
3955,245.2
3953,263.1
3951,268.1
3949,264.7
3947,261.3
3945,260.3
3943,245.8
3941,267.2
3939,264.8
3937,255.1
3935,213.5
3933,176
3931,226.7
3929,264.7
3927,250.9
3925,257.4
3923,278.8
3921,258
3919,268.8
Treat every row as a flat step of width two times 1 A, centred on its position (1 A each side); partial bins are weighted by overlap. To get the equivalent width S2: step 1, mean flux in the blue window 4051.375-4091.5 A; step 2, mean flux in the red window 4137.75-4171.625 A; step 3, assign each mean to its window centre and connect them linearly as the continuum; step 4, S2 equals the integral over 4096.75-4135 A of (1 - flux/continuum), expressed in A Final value 3.72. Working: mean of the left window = 252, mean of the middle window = 222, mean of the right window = 241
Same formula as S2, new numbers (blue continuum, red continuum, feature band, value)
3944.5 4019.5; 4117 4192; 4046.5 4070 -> -2.2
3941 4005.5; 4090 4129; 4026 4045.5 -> -2.6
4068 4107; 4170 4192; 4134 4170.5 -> -1.3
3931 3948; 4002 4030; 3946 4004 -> 4.2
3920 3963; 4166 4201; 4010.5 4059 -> -3.0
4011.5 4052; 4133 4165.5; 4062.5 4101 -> 2.3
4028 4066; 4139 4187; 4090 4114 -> 3.9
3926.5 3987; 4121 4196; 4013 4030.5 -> -2.0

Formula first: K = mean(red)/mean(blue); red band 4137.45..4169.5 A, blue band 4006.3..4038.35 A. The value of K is 0.94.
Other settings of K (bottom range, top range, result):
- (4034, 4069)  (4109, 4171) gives 0.92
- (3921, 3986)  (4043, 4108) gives 1.04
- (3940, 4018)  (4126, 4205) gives 1.01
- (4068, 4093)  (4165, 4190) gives 0.96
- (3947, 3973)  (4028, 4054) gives 1.17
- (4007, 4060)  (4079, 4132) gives 0.87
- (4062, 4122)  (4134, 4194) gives 1.04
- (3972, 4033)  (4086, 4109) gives 0.86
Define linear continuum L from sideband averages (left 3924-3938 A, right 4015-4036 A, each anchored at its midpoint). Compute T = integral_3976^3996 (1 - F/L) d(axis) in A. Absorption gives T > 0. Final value 0.79 A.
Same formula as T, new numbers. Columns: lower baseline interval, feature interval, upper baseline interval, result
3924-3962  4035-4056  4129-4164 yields -1.33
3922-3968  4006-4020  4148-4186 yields -1.04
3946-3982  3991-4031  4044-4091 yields -3.99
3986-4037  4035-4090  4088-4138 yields -3.20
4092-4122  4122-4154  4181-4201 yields -2.69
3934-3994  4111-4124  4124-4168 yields 0.46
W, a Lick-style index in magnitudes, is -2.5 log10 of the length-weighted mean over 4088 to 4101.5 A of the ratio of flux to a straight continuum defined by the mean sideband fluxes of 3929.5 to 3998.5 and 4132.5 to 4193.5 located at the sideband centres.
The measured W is 0.11 mag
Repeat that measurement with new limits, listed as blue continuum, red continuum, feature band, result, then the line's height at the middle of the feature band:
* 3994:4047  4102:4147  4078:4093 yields -0.01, 241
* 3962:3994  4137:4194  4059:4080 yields -0.11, 226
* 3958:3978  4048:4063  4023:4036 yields -0.06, 241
